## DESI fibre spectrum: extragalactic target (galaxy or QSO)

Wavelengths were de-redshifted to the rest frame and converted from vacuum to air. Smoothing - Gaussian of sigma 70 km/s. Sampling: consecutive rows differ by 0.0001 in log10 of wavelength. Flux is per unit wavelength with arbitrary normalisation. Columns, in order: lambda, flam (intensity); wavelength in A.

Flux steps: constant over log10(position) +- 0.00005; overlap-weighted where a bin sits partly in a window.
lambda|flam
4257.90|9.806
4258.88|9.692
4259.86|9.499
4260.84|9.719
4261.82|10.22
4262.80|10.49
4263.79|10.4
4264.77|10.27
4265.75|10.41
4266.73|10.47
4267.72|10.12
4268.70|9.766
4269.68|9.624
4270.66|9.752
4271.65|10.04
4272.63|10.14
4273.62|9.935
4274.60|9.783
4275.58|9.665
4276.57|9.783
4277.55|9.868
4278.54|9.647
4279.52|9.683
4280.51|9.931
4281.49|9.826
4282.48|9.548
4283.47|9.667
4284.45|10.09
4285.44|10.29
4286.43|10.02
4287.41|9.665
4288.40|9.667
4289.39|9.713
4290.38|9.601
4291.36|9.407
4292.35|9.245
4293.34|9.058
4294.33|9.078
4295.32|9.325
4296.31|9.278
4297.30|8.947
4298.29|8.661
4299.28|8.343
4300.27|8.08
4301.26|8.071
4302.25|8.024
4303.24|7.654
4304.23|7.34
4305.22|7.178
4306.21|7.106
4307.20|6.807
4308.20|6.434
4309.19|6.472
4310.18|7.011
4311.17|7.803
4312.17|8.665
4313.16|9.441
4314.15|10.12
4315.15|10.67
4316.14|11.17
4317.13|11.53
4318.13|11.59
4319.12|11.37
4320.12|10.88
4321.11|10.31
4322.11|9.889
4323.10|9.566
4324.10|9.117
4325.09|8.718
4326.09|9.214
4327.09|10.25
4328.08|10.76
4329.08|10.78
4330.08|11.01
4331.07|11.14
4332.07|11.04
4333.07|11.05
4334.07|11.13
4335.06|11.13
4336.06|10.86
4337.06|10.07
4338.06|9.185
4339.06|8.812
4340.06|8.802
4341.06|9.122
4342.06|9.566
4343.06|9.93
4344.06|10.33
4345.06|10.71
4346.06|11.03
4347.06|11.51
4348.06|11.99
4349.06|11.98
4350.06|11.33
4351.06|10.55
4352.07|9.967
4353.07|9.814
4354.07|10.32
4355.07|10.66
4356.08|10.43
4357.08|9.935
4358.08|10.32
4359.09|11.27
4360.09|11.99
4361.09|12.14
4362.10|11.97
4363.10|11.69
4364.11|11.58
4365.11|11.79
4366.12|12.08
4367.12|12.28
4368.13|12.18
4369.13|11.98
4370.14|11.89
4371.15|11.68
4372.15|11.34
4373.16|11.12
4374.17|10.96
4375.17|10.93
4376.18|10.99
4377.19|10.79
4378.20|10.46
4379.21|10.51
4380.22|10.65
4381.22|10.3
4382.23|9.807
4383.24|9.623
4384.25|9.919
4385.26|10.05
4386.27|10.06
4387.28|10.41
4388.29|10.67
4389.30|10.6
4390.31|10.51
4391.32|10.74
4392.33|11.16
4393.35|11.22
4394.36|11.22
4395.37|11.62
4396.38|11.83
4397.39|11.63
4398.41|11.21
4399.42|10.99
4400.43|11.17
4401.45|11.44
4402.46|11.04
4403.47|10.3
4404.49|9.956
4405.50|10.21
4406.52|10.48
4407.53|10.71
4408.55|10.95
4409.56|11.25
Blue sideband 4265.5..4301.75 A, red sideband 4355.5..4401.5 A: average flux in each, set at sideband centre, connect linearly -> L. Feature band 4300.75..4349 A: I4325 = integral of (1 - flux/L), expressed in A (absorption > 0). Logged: 2.7 A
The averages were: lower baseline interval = 9.57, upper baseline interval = 11.1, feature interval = 9.66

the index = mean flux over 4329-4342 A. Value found 10.3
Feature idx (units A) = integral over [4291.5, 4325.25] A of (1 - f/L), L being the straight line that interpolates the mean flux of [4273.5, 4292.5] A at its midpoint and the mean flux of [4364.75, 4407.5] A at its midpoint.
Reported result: 3.8 A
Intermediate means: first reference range 9.76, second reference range 10.9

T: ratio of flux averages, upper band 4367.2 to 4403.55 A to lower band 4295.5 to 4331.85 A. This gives 1.19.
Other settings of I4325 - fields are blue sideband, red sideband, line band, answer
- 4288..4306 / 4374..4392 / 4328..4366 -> -4.1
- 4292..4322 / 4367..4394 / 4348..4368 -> -1.9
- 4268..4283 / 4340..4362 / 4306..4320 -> 1.6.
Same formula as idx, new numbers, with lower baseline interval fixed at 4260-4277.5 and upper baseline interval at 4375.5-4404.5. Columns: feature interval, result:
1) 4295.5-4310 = 3.49 A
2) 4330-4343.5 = 0.31 A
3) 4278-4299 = 1.26 A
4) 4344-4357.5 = -0.35 A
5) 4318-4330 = 0.18 A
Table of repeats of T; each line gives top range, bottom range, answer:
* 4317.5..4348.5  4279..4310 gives 1.18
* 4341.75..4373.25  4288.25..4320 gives 1.26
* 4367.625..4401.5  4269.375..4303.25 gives 1.16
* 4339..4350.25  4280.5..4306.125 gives 1.16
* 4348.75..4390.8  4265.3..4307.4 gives 1.18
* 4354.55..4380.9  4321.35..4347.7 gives 1.11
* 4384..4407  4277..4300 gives 1.14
